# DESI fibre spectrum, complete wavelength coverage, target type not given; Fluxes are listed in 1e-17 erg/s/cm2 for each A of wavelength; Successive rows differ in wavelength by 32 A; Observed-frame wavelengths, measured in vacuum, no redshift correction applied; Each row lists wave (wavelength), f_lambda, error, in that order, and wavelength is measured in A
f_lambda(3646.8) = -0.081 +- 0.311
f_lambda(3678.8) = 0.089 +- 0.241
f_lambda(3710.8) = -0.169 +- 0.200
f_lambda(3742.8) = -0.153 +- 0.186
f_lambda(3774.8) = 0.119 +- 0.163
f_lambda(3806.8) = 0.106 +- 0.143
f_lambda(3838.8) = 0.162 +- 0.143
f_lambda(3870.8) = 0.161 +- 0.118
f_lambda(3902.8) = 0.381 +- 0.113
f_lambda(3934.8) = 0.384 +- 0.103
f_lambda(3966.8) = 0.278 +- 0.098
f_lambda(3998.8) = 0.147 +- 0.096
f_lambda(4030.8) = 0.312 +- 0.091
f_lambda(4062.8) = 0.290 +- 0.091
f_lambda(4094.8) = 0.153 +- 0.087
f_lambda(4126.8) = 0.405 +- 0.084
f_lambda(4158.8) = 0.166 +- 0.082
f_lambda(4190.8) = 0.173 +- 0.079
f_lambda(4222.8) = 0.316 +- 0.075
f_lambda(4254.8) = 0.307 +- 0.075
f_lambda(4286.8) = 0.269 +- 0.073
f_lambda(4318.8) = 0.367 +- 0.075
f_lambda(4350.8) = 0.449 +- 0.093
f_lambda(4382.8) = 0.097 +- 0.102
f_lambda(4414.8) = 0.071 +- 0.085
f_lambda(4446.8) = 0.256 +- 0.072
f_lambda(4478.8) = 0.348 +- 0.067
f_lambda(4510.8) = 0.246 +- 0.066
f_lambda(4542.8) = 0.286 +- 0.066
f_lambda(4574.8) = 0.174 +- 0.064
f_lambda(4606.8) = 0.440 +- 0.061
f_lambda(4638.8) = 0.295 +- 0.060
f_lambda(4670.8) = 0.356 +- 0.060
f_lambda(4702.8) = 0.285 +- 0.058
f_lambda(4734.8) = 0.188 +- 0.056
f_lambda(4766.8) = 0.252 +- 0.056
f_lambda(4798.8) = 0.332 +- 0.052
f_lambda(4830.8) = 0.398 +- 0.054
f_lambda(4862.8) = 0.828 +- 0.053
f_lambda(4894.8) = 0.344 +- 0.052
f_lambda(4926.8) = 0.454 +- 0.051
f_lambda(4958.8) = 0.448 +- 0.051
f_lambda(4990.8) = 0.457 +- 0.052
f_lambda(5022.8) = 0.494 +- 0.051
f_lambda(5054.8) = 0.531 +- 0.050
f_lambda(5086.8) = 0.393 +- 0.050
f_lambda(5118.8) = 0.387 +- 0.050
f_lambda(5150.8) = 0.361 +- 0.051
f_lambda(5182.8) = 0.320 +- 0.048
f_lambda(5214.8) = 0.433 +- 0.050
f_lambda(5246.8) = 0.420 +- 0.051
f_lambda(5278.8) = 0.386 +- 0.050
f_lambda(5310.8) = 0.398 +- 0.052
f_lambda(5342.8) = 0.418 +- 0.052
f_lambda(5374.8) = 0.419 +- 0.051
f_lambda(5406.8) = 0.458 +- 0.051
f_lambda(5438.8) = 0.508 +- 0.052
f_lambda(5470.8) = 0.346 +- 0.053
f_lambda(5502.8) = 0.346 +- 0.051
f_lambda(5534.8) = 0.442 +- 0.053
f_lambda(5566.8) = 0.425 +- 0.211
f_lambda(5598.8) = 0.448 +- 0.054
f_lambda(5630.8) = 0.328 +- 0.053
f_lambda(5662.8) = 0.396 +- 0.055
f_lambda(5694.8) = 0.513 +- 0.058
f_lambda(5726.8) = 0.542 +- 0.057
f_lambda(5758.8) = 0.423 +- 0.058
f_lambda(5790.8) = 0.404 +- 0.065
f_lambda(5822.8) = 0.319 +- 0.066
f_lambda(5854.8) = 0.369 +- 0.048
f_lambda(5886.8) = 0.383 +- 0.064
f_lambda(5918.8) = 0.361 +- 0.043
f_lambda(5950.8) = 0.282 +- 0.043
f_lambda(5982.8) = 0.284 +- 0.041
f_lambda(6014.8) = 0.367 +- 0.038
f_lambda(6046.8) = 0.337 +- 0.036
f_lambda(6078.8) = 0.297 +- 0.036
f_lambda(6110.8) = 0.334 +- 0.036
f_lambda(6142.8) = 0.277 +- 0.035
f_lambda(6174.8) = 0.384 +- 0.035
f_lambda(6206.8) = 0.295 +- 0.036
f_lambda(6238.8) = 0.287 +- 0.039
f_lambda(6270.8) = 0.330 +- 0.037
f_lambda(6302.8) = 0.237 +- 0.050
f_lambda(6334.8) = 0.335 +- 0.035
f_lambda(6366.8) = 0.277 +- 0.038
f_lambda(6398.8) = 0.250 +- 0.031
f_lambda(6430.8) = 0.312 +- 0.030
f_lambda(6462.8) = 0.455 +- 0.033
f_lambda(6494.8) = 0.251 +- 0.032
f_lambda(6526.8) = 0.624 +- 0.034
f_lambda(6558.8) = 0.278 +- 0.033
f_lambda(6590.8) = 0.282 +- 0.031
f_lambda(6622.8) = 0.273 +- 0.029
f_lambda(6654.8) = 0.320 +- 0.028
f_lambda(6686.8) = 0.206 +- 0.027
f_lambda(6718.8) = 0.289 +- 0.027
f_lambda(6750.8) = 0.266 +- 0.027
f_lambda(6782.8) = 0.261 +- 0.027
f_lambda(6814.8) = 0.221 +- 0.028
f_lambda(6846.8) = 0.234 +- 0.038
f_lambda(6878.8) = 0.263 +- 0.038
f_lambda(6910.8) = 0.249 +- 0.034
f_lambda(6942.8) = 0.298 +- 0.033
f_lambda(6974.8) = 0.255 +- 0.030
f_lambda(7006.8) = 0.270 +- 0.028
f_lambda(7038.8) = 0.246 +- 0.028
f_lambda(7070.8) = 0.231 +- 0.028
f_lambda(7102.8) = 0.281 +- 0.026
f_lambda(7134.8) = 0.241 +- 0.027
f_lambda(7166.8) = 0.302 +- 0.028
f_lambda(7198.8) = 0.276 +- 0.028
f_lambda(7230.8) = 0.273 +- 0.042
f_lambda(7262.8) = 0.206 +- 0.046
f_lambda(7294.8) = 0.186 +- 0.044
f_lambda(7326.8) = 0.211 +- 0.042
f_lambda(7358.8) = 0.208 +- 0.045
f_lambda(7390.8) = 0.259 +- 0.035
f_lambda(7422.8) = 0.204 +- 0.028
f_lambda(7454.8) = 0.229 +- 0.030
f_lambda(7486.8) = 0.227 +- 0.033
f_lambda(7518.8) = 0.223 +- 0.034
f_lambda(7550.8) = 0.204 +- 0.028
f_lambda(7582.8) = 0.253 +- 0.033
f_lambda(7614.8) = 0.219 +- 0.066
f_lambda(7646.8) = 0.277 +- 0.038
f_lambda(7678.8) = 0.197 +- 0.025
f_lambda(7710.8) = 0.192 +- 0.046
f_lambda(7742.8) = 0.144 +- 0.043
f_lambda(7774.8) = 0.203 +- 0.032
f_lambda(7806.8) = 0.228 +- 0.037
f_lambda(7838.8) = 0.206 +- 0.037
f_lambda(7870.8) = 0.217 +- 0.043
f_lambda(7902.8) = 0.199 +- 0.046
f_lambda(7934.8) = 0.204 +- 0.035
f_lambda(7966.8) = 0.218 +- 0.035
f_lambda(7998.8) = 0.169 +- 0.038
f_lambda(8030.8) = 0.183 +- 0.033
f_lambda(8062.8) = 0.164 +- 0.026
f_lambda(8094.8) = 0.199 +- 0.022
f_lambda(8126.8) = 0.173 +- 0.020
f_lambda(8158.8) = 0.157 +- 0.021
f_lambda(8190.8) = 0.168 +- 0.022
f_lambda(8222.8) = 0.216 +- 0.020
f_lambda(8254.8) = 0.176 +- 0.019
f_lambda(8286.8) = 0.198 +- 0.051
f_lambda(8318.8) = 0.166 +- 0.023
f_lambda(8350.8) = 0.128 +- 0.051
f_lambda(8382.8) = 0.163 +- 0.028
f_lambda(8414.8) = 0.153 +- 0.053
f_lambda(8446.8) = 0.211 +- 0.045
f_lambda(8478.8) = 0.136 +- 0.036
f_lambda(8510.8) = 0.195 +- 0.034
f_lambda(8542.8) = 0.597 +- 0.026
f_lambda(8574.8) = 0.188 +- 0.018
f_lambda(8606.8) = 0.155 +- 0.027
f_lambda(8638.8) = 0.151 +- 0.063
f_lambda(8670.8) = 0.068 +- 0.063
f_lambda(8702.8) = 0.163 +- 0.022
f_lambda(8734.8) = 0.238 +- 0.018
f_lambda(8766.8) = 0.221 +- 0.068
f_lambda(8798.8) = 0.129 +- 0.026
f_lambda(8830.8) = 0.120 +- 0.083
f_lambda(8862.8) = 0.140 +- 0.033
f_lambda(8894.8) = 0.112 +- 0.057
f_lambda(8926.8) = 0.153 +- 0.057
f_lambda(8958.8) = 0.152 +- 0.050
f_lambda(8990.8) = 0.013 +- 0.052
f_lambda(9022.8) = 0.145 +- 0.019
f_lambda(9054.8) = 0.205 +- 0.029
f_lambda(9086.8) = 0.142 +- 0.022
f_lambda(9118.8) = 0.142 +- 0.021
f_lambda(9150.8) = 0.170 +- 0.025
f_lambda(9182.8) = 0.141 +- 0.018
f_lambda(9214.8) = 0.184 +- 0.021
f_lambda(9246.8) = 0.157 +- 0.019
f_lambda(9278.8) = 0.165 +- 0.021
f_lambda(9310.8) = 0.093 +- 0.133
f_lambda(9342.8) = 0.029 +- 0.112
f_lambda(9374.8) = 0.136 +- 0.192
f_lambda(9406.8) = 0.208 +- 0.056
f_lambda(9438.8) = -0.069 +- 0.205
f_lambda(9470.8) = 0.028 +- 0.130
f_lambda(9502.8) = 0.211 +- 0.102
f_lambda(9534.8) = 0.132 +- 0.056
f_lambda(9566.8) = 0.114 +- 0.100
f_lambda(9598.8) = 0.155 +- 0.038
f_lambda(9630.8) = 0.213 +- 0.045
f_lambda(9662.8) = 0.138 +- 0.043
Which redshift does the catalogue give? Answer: 0.302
